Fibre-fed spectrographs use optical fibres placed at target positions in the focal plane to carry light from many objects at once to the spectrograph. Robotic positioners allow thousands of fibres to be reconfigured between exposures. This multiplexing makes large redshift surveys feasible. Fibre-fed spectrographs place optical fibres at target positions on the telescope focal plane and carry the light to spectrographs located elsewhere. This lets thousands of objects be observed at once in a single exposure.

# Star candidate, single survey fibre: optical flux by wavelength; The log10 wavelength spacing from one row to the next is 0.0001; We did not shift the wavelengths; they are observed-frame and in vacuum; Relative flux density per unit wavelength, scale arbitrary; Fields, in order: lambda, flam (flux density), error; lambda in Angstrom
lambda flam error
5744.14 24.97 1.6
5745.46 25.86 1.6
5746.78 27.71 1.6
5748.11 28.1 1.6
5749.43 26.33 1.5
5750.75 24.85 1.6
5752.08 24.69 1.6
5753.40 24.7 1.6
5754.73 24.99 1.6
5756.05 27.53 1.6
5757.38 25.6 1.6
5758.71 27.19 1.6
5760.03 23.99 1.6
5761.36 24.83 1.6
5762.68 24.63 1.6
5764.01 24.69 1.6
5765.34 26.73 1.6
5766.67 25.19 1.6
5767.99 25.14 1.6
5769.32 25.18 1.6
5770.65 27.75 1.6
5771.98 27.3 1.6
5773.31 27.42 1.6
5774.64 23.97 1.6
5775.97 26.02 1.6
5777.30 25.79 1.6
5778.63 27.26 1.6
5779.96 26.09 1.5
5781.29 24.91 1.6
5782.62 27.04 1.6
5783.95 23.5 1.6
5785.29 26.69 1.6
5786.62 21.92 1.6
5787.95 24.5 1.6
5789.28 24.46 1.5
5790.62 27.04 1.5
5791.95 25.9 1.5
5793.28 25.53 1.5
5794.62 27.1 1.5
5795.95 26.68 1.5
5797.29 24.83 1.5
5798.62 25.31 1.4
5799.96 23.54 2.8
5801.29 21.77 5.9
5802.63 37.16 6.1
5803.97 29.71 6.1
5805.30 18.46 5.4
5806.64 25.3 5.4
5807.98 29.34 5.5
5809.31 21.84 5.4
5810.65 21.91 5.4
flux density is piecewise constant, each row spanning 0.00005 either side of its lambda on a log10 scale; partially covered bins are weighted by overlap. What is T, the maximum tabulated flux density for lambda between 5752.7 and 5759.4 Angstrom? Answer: 27.53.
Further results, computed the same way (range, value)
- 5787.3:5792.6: 27.04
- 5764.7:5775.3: 27.75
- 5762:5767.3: 26.73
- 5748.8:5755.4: 26.33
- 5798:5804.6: 37.16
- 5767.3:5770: 25.18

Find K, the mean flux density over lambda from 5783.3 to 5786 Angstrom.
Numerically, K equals 25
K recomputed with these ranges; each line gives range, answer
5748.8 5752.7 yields 25.3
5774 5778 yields 25.3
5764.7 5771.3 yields 26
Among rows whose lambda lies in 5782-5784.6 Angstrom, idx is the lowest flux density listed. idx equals 23.5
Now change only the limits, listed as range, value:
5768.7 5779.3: 23.97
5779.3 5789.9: 21.92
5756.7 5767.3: 23.99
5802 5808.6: 18.46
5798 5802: 21.77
